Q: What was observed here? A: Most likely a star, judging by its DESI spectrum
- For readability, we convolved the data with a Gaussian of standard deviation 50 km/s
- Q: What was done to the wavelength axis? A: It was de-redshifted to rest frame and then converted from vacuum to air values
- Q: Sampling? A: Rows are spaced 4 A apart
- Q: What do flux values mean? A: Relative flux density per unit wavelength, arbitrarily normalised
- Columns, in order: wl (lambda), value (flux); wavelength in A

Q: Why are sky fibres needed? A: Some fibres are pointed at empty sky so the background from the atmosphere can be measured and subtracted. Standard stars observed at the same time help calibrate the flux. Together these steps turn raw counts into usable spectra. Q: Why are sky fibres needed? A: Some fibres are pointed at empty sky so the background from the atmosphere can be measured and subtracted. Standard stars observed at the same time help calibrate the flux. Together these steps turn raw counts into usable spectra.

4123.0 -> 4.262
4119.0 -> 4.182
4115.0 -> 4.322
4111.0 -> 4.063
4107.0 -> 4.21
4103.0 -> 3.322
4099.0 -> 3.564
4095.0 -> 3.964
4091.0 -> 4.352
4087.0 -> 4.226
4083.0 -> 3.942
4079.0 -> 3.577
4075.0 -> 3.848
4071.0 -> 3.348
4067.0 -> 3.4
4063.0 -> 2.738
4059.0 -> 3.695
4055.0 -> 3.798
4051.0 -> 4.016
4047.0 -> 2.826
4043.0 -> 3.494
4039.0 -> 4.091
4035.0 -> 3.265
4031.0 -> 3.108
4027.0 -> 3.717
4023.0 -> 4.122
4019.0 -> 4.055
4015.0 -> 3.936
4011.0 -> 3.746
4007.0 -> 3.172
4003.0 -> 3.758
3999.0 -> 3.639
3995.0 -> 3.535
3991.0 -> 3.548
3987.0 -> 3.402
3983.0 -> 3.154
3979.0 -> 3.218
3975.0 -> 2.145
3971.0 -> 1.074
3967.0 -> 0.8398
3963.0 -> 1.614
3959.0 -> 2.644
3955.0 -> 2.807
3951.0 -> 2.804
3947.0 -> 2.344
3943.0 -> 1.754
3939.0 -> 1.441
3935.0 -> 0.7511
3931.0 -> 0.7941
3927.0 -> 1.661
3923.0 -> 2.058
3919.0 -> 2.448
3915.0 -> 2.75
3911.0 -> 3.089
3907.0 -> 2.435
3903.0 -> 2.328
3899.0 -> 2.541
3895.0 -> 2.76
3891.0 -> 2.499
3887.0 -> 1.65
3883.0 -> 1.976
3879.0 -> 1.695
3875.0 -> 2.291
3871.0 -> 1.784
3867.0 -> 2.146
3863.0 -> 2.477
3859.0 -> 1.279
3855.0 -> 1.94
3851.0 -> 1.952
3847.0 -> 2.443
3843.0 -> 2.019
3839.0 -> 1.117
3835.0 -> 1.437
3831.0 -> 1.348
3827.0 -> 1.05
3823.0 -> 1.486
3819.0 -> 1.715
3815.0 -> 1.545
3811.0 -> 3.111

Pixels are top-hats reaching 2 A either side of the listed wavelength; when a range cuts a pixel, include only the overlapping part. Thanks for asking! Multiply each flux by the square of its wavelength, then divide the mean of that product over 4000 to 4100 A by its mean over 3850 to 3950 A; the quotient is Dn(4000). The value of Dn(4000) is 1.94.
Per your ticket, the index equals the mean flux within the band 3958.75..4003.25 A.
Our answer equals 2.68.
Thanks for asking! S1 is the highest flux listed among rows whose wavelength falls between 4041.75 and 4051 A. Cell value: 4.016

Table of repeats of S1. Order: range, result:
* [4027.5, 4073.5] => 4.091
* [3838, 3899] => 2.76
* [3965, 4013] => 3.758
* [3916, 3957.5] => 2.807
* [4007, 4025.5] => 4.122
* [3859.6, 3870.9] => 2.477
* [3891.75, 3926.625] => 3.089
